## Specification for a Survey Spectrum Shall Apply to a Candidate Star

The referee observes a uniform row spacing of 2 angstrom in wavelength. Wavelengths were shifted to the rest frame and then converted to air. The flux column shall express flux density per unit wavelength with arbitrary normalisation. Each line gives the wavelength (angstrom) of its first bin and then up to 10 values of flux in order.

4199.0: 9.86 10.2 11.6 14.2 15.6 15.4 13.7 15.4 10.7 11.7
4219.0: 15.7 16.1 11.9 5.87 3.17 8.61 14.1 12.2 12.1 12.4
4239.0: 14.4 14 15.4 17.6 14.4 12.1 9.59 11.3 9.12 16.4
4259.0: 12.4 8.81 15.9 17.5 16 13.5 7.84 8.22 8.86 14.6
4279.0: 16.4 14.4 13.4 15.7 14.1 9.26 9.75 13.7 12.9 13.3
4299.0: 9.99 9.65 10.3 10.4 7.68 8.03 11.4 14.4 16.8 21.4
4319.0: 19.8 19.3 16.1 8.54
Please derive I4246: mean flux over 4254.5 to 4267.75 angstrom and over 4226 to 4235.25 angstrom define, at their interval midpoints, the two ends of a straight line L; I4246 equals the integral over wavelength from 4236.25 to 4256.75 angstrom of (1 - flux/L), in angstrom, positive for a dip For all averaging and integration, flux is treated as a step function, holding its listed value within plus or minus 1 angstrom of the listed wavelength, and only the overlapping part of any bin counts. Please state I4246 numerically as -2.31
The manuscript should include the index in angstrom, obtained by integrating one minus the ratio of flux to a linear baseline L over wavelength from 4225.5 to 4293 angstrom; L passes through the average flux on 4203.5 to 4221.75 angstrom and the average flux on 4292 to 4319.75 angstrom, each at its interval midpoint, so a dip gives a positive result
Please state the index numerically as 4.8 angstrom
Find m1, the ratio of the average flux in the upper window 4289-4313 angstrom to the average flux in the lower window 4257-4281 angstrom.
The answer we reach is 0.8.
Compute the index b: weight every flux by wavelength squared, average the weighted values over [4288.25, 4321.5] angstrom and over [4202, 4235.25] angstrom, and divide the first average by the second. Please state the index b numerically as 1.1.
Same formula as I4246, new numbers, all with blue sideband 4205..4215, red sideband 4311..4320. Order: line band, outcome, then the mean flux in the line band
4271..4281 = 2.7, 11.8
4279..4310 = 9.4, 11.7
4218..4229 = 3.3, 10.4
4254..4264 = 2.1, 12.5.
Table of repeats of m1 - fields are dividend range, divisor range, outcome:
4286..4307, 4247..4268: 0.86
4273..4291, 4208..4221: 0.92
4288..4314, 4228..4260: 0.84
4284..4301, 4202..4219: 0.89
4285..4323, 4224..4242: 1.21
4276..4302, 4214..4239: 1.13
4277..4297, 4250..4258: 1.15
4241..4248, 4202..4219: 1.14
